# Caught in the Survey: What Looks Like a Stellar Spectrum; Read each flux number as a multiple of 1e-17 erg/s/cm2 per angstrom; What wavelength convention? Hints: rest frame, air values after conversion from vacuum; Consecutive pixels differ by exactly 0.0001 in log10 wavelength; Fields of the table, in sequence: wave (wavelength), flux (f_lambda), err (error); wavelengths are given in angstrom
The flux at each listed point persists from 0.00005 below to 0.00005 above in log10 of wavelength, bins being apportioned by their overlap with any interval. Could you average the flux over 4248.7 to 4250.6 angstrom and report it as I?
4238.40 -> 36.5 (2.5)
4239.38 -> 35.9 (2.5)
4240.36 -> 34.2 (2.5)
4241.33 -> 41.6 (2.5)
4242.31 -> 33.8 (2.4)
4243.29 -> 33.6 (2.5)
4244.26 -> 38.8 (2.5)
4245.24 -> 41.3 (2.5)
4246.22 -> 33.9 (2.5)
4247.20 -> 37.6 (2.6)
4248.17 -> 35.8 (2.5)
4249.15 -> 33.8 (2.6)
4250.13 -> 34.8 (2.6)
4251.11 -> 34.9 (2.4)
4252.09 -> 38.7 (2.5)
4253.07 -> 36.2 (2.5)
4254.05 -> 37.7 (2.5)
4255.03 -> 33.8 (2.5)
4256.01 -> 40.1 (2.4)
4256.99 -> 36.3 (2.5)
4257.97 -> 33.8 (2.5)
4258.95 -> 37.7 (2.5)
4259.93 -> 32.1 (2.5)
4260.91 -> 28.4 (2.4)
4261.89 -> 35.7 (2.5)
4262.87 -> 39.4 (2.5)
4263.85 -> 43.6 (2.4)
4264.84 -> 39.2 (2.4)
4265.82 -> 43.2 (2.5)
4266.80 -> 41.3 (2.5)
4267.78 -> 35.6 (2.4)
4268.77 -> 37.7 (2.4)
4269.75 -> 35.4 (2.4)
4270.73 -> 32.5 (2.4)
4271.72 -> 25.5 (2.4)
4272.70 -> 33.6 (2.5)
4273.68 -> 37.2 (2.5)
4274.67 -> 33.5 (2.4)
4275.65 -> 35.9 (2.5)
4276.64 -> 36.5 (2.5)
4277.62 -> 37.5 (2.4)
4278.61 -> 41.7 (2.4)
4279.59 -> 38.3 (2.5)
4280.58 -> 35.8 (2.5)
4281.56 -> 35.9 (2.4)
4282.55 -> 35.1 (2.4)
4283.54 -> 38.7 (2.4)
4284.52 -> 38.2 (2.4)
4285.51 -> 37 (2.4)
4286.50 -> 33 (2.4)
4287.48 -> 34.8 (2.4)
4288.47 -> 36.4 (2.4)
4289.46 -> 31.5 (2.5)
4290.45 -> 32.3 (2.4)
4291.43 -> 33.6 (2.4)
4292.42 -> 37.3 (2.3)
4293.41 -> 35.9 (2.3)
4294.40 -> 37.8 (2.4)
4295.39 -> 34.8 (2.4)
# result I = 34.3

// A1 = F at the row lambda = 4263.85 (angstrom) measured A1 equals 43.6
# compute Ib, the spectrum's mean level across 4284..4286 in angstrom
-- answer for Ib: 37.7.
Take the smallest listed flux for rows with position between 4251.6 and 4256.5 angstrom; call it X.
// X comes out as 33.8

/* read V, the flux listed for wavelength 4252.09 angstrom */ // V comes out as 38.7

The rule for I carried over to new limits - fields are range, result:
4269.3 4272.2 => 31.1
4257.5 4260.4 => 34.6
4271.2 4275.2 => 32.5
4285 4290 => 34.5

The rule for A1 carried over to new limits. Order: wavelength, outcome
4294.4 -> 37.8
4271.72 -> 25.5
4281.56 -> 35.9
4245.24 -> 41.3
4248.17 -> 35.8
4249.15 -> 33.8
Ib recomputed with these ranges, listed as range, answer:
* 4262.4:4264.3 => 41.5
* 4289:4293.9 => 34.2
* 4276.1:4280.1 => 38.4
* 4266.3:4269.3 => 38.2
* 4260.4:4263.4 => 34.7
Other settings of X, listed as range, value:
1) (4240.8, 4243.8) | 33.6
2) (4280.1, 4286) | 35.1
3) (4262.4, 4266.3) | 39.2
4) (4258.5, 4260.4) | 32.1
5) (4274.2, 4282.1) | 33.5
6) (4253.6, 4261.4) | 28.4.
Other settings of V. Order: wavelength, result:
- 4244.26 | 38.8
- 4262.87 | 39.4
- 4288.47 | 36.4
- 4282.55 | 35.1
